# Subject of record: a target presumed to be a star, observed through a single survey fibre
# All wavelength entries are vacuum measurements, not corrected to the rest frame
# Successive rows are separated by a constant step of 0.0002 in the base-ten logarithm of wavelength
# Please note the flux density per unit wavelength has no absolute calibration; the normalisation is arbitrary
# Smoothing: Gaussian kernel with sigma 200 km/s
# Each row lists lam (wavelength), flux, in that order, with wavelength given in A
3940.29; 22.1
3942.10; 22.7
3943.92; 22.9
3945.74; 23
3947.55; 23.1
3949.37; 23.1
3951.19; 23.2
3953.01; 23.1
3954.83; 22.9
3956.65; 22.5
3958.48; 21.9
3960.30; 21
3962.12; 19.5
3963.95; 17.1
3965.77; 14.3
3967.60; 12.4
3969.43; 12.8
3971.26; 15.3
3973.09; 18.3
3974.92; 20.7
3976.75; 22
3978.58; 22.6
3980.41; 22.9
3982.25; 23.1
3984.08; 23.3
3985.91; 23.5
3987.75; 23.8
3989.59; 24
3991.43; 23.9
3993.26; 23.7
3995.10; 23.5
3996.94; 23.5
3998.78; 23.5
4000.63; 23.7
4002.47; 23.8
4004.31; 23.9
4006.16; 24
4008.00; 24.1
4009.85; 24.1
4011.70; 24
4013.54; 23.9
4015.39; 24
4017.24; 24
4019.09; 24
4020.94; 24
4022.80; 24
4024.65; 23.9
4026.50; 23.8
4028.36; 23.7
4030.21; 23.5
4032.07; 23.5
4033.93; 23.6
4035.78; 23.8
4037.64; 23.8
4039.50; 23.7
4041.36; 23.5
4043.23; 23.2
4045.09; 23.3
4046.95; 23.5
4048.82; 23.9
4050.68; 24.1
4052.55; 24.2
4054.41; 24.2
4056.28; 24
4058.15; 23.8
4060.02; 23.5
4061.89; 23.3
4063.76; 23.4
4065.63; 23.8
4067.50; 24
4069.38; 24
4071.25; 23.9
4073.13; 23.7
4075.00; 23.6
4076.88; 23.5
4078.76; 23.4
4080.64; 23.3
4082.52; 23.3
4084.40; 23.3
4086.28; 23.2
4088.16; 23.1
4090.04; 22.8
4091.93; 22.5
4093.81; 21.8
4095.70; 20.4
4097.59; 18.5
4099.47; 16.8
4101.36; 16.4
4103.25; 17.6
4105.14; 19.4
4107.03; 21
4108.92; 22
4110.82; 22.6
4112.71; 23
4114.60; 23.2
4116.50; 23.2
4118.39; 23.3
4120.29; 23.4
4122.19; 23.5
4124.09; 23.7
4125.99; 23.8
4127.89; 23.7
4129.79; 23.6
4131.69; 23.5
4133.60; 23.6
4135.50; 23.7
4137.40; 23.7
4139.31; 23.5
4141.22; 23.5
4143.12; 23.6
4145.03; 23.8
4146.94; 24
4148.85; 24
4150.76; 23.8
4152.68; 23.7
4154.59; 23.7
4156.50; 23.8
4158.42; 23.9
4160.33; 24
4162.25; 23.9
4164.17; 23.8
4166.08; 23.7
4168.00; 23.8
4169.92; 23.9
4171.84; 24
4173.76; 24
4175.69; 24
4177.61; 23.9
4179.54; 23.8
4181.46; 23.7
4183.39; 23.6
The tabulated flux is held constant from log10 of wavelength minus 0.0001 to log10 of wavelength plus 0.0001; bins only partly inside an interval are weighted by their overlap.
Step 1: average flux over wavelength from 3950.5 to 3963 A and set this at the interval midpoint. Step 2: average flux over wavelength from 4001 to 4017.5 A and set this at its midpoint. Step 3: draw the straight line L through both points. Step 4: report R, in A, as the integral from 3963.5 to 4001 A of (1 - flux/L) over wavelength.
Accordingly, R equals 3.5 A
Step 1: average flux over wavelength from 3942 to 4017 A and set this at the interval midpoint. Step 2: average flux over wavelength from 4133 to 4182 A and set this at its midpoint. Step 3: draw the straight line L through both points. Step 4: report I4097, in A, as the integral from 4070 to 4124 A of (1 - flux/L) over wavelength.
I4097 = 2.7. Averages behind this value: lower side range 21.9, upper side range 23.8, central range 22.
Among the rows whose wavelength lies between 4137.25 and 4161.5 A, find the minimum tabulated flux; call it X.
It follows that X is 23.5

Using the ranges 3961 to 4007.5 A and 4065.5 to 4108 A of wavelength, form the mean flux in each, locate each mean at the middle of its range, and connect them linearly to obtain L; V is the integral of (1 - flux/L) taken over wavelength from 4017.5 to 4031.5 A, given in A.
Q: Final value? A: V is -1.6 A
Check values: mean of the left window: 21.2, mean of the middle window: 23.8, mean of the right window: 21.8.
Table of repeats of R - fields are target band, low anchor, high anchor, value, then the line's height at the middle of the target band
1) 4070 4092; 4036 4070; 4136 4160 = 0.4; 23.7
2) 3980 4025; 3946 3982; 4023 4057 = -3.8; 21.9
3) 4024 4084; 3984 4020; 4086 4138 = -1.8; 23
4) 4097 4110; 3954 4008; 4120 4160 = 2.4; 23.2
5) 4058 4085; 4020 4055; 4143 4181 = 0.2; 23.8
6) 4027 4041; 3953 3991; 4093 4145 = -1.7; 21.1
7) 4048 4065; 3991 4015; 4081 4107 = -1.4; 22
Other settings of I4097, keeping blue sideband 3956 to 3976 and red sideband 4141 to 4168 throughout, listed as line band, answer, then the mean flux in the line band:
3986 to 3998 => -3.30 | 23.7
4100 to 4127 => 0.87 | 21.8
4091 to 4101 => 0.98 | 19.8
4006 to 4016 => -2.51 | 24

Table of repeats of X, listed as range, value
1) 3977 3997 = 22.6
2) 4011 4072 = 23.2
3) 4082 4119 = 16.4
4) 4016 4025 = 23.9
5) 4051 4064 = 23.3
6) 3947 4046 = 12.4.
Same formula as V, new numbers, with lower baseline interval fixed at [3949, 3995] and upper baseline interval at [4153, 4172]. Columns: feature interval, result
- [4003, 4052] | -4.7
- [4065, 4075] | -0.7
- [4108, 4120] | 0.1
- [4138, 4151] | -0.1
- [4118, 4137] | -0.2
